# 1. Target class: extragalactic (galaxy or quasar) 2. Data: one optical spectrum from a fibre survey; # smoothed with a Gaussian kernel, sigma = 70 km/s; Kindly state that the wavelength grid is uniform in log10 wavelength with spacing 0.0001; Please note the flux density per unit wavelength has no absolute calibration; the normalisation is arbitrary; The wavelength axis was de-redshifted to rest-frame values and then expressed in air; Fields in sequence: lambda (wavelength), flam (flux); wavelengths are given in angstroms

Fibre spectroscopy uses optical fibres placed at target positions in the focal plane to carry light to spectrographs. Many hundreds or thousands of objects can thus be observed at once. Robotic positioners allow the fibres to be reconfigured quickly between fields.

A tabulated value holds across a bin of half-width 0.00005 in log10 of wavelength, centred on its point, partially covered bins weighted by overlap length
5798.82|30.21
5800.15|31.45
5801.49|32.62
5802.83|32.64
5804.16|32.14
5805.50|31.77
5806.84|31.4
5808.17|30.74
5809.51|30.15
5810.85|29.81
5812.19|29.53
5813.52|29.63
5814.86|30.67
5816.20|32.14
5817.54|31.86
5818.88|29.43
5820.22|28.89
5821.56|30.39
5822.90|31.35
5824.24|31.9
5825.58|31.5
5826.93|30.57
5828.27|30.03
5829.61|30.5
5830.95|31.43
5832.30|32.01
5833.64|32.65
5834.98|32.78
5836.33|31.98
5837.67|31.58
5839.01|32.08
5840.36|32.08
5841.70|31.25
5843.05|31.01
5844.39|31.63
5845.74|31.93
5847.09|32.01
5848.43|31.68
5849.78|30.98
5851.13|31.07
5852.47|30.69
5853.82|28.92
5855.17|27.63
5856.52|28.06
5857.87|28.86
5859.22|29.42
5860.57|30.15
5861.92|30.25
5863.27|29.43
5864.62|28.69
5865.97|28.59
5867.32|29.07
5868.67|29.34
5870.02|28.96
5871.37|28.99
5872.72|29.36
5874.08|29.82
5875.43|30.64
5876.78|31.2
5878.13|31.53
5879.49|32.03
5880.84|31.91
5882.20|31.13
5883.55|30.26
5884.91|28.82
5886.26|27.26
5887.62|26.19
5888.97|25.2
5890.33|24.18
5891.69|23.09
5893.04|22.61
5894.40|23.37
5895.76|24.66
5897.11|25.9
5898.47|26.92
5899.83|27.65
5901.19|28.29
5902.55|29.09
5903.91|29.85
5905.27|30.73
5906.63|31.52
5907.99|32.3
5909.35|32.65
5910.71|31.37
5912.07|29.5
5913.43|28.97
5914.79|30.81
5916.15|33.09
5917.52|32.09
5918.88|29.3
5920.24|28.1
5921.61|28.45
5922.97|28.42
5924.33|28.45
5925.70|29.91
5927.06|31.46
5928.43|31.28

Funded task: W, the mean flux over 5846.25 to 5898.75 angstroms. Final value 28.7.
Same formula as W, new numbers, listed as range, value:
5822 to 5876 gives 30.5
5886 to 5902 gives 25.4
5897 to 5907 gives 28.8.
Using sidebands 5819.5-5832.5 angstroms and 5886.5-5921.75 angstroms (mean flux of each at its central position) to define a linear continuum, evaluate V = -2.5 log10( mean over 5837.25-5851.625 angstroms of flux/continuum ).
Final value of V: -0.05 mag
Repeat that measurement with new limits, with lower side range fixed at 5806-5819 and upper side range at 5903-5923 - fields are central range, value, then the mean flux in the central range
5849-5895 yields 0.07 mag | 28.8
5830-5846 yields -0.04 mag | 31.8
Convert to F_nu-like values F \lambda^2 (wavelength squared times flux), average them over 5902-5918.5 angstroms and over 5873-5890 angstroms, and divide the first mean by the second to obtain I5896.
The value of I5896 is 1.06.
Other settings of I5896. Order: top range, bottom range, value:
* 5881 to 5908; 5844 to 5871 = 0.93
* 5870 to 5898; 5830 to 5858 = 0.91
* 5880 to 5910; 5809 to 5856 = 0.92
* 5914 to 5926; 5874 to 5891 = 1.03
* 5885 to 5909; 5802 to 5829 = 0.90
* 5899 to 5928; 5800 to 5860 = 1.00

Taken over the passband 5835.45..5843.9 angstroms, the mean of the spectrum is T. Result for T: 31.7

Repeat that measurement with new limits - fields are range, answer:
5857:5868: 29.3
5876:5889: 29.8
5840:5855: 31.1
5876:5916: 28.7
